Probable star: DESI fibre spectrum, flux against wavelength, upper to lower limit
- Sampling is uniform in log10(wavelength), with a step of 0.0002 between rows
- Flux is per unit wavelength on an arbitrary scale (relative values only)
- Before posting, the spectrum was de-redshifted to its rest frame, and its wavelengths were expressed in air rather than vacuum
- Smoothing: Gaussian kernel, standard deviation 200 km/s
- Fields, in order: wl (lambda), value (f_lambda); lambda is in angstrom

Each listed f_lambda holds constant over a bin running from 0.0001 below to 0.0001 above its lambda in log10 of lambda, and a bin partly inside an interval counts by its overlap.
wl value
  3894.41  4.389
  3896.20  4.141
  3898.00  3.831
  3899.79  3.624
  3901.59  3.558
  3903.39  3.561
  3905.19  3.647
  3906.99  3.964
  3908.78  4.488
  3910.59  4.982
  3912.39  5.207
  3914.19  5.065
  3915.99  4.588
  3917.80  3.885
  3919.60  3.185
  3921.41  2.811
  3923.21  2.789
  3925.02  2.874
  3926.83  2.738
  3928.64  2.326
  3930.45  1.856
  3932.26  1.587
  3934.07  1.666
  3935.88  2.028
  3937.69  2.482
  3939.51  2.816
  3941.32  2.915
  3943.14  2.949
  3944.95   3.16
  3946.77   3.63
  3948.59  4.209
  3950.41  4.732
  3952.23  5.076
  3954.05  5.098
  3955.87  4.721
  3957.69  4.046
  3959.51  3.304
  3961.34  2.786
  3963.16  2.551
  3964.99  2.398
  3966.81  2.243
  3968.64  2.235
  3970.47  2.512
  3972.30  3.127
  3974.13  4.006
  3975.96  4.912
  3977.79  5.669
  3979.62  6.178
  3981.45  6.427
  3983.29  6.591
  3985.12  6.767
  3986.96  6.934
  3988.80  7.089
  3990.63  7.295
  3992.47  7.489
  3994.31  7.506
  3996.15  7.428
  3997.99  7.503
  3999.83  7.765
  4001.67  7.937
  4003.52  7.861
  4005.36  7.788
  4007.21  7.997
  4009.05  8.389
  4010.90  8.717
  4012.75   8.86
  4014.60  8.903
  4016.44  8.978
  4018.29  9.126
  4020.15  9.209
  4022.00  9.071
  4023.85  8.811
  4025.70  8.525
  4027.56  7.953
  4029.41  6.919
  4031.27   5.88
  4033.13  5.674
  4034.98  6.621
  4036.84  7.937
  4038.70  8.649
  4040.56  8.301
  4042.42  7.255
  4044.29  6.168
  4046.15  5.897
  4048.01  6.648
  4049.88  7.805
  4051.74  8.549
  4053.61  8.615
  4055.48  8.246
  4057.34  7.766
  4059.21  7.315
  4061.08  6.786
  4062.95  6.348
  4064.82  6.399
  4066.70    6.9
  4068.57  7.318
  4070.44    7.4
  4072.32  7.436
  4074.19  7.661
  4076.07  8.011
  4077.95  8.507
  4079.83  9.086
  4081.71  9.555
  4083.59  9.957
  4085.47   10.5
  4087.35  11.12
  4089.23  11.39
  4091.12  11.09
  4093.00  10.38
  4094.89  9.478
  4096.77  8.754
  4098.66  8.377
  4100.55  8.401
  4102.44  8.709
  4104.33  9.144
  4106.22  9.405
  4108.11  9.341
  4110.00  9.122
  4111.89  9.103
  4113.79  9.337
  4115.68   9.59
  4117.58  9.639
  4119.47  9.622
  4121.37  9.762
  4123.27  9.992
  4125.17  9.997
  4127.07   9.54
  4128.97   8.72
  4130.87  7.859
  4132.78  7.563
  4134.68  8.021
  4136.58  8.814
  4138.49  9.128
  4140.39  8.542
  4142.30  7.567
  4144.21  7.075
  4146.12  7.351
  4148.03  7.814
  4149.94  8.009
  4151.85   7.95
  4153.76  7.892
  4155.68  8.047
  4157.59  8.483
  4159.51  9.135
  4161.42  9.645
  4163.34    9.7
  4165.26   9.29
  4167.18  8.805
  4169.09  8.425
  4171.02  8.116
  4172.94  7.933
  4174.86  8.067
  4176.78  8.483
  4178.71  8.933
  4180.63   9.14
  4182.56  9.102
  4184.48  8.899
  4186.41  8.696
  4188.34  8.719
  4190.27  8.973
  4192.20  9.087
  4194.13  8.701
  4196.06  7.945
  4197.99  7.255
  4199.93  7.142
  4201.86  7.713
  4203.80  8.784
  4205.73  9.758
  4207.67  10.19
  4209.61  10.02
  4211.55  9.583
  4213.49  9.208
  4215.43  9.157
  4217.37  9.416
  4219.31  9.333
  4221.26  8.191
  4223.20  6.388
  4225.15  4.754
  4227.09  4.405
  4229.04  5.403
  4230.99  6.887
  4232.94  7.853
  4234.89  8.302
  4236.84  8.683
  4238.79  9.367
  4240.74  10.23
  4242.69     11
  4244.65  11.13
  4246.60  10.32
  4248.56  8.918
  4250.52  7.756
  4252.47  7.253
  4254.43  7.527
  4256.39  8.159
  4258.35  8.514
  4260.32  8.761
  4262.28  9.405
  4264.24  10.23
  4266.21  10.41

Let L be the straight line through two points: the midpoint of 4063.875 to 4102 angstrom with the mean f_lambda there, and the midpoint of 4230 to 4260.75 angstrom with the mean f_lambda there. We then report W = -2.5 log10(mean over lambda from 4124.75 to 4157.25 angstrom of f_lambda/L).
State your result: 0.08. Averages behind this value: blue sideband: 8.88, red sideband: 8.79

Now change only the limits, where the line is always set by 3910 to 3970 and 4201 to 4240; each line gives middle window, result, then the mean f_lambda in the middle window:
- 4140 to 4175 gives -0.17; 8.31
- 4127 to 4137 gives -0.24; 8.3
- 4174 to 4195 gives -0.17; 8.8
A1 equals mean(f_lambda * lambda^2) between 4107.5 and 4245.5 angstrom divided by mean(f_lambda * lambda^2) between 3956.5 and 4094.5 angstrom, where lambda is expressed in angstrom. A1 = 1.3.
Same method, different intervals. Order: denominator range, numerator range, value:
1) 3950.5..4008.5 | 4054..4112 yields 1.65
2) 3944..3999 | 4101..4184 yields 1.92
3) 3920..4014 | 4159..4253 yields 1.99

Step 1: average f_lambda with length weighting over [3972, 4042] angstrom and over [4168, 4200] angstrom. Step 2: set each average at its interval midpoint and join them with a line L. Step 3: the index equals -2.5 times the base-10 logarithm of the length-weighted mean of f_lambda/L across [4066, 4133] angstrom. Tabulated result -0.146 mag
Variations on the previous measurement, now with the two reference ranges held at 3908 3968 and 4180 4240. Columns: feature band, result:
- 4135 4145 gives -0.17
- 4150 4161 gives -0.14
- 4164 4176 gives -0.12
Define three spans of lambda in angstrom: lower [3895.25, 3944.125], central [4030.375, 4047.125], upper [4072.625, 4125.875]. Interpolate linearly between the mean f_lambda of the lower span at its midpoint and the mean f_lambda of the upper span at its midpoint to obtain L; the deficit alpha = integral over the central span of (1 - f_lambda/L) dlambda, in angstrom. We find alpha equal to 1.0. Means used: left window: 3.32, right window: 9.44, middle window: 6.93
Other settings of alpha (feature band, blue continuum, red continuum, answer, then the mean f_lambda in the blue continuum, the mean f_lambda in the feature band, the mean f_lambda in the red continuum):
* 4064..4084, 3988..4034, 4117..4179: 0.7 angstrom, 7.95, 7.98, 8.59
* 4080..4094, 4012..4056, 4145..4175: -4.1 angstrom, 7.85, 10.5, 8.42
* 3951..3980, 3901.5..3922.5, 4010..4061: 9.8 angstrom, 4.09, 3.77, 7.85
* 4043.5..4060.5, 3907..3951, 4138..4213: -4.3 angstrom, 3.29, 7.45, 8.57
